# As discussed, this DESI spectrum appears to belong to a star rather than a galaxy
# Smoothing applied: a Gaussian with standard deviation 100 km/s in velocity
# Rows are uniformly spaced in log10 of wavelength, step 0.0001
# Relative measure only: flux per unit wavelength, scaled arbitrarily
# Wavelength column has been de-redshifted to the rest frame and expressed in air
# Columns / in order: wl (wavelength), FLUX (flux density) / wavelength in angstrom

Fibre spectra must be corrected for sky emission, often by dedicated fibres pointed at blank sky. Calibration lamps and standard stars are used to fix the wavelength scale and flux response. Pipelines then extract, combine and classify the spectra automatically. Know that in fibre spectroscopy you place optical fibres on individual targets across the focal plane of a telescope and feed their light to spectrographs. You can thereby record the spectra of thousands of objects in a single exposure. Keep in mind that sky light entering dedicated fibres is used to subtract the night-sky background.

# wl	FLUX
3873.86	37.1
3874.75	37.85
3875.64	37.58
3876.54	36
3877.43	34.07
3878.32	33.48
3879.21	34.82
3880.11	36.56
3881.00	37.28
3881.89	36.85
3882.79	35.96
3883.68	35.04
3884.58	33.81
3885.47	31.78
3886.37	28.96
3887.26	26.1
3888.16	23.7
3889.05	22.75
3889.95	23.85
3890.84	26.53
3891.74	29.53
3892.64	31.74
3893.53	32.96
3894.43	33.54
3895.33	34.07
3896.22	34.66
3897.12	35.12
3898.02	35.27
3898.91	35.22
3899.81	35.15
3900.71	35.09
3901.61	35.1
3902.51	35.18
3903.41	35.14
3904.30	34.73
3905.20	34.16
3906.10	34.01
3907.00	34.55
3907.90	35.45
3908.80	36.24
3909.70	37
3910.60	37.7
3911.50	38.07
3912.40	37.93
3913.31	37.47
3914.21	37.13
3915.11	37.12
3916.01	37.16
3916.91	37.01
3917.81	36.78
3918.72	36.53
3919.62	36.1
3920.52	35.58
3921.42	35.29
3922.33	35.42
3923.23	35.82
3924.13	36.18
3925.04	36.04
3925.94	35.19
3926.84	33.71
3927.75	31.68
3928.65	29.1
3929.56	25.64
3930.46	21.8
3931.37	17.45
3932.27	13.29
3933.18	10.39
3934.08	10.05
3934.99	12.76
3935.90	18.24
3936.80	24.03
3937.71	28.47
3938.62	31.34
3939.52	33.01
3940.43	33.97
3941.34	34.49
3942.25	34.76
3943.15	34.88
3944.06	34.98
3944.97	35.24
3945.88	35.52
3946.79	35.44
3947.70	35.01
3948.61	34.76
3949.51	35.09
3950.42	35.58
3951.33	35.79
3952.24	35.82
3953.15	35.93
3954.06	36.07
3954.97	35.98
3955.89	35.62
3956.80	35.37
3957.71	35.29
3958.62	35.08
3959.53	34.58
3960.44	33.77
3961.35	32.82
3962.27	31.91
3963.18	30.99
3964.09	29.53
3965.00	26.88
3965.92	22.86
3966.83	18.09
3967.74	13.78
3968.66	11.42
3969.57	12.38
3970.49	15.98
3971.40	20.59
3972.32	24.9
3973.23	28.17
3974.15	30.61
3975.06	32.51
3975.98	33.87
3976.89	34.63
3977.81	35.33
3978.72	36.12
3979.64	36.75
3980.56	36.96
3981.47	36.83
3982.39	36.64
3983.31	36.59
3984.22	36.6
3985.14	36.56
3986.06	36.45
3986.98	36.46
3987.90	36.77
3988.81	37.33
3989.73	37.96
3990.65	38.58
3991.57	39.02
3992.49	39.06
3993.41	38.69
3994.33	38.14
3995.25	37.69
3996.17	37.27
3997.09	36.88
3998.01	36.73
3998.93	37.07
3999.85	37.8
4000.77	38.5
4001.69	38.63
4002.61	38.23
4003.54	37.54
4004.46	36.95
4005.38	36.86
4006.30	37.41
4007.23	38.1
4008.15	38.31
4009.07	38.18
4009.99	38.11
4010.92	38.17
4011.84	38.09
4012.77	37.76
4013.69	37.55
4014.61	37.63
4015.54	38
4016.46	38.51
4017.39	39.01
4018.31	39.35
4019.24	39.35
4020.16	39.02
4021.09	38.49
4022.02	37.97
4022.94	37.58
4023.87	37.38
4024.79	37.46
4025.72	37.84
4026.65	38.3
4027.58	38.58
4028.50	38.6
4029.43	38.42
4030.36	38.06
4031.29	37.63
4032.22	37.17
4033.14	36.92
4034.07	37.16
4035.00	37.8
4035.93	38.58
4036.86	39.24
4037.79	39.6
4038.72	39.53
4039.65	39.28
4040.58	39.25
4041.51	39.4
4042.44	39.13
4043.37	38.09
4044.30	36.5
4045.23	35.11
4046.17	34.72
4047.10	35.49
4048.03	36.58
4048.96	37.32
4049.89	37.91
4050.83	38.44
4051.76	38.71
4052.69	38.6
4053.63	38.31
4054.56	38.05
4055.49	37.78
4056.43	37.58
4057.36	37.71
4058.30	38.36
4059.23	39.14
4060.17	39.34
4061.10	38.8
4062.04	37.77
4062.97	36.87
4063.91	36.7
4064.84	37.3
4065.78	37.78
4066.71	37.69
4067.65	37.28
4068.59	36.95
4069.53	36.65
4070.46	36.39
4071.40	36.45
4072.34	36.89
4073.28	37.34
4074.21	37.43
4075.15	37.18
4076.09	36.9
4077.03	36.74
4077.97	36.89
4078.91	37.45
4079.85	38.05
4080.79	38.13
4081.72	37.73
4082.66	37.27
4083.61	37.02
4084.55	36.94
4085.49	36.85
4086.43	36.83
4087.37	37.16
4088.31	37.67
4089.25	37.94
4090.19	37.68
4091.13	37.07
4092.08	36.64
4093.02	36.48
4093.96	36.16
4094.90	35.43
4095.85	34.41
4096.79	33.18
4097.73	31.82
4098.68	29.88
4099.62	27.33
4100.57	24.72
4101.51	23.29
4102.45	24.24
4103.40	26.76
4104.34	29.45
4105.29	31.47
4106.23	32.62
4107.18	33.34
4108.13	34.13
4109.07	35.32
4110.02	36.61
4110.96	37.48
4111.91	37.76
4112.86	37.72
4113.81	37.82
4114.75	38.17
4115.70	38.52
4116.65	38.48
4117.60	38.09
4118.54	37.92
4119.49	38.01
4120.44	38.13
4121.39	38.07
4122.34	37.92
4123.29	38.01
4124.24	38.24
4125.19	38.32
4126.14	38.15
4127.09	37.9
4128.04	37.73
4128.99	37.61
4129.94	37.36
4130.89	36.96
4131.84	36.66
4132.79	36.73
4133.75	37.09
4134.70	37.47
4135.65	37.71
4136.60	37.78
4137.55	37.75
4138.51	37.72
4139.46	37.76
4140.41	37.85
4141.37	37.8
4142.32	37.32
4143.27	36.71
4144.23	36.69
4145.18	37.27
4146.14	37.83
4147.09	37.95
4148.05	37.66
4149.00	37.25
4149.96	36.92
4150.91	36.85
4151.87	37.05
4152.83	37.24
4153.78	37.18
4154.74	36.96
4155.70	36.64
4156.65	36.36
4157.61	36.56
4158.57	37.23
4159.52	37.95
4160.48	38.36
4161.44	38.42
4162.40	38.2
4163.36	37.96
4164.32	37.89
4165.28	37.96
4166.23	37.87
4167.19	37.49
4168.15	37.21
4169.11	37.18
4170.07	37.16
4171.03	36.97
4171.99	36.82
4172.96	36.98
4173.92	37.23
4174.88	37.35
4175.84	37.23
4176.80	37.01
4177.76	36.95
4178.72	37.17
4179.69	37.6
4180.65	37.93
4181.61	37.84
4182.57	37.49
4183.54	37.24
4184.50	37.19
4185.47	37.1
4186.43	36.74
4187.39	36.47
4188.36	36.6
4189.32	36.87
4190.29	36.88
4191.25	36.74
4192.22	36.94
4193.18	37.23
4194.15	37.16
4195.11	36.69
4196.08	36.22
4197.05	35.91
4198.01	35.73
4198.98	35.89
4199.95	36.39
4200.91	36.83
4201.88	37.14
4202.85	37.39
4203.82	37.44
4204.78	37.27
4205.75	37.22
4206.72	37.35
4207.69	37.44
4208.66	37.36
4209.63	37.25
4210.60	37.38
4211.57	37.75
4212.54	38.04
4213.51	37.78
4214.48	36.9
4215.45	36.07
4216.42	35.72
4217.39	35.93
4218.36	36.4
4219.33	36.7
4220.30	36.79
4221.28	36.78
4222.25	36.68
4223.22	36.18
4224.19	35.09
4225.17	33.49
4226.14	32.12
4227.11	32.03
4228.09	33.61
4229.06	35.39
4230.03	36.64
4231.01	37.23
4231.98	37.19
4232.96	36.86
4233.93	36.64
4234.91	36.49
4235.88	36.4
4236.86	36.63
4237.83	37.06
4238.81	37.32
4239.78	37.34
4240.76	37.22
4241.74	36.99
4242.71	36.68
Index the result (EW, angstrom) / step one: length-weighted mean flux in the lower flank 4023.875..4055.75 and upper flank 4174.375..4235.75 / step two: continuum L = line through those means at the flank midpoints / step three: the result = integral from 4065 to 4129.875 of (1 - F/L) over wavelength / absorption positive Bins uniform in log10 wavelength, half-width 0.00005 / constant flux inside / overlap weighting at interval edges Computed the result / 2.8 angstrom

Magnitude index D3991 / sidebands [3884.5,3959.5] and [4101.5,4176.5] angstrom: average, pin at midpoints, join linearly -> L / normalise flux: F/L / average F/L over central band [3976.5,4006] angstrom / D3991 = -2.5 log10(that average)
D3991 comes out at -0.11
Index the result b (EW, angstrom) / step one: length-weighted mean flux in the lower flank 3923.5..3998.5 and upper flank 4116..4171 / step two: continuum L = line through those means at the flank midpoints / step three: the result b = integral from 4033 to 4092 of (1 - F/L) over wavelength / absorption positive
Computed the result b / -4.8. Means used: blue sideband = 31.3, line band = 37.6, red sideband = 37.6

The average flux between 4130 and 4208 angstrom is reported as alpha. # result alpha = 37.2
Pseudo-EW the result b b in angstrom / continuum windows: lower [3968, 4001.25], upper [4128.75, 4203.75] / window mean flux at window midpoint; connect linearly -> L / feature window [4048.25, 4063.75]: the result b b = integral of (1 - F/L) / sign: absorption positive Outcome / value -1.4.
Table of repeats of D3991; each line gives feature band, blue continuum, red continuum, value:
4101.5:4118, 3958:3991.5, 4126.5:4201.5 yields 0.04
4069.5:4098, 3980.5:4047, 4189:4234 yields 0.02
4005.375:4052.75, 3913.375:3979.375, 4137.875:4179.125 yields -0.15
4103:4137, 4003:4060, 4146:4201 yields 0.02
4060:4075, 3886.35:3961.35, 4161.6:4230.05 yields -0.08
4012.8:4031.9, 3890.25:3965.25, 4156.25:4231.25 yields -0.12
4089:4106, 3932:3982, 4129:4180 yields 0.11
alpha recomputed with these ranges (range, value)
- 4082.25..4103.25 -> 33.8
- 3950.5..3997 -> 32.5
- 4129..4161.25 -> 37.3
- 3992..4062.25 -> 38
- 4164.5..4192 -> 37.2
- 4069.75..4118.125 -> 35.2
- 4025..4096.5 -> 37.5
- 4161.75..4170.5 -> 37.7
